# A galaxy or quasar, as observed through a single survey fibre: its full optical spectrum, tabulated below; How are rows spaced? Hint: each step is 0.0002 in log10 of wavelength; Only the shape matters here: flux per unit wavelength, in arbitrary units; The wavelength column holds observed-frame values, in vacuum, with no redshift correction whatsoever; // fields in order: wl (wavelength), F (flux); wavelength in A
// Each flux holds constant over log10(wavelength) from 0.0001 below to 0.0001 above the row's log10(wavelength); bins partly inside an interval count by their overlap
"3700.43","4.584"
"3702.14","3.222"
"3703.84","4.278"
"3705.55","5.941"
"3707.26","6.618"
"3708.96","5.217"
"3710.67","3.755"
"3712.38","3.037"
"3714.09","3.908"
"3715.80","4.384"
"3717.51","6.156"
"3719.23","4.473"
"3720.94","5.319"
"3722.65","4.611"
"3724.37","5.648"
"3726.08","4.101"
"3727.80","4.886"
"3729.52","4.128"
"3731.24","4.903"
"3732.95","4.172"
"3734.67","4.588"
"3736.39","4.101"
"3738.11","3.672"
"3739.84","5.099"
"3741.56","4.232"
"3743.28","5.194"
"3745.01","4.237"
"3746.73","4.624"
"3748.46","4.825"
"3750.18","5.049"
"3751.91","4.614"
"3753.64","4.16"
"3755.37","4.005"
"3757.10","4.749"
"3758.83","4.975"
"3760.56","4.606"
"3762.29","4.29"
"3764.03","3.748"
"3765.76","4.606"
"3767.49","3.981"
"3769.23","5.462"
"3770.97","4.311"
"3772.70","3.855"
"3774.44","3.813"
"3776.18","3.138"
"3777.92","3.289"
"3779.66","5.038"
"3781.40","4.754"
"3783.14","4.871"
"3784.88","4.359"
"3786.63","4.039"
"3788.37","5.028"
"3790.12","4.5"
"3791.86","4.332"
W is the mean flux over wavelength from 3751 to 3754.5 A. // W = 4.39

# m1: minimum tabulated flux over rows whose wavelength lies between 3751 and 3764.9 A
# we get 3.748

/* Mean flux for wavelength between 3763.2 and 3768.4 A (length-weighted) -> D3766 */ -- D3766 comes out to 4.13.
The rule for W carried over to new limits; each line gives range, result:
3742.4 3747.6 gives 4.68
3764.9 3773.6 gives 4.44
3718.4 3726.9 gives 4.84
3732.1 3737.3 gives 4.28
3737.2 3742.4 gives 4.33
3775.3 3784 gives 4.22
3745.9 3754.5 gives 4.65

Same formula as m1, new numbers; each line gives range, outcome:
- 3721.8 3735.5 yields 4.101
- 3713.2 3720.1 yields 3.908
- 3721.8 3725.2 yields 4.611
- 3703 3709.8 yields 4.278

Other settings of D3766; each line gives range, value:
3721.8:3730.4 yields 4.67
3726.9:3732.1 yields 4.63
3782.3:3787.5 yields 4.42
